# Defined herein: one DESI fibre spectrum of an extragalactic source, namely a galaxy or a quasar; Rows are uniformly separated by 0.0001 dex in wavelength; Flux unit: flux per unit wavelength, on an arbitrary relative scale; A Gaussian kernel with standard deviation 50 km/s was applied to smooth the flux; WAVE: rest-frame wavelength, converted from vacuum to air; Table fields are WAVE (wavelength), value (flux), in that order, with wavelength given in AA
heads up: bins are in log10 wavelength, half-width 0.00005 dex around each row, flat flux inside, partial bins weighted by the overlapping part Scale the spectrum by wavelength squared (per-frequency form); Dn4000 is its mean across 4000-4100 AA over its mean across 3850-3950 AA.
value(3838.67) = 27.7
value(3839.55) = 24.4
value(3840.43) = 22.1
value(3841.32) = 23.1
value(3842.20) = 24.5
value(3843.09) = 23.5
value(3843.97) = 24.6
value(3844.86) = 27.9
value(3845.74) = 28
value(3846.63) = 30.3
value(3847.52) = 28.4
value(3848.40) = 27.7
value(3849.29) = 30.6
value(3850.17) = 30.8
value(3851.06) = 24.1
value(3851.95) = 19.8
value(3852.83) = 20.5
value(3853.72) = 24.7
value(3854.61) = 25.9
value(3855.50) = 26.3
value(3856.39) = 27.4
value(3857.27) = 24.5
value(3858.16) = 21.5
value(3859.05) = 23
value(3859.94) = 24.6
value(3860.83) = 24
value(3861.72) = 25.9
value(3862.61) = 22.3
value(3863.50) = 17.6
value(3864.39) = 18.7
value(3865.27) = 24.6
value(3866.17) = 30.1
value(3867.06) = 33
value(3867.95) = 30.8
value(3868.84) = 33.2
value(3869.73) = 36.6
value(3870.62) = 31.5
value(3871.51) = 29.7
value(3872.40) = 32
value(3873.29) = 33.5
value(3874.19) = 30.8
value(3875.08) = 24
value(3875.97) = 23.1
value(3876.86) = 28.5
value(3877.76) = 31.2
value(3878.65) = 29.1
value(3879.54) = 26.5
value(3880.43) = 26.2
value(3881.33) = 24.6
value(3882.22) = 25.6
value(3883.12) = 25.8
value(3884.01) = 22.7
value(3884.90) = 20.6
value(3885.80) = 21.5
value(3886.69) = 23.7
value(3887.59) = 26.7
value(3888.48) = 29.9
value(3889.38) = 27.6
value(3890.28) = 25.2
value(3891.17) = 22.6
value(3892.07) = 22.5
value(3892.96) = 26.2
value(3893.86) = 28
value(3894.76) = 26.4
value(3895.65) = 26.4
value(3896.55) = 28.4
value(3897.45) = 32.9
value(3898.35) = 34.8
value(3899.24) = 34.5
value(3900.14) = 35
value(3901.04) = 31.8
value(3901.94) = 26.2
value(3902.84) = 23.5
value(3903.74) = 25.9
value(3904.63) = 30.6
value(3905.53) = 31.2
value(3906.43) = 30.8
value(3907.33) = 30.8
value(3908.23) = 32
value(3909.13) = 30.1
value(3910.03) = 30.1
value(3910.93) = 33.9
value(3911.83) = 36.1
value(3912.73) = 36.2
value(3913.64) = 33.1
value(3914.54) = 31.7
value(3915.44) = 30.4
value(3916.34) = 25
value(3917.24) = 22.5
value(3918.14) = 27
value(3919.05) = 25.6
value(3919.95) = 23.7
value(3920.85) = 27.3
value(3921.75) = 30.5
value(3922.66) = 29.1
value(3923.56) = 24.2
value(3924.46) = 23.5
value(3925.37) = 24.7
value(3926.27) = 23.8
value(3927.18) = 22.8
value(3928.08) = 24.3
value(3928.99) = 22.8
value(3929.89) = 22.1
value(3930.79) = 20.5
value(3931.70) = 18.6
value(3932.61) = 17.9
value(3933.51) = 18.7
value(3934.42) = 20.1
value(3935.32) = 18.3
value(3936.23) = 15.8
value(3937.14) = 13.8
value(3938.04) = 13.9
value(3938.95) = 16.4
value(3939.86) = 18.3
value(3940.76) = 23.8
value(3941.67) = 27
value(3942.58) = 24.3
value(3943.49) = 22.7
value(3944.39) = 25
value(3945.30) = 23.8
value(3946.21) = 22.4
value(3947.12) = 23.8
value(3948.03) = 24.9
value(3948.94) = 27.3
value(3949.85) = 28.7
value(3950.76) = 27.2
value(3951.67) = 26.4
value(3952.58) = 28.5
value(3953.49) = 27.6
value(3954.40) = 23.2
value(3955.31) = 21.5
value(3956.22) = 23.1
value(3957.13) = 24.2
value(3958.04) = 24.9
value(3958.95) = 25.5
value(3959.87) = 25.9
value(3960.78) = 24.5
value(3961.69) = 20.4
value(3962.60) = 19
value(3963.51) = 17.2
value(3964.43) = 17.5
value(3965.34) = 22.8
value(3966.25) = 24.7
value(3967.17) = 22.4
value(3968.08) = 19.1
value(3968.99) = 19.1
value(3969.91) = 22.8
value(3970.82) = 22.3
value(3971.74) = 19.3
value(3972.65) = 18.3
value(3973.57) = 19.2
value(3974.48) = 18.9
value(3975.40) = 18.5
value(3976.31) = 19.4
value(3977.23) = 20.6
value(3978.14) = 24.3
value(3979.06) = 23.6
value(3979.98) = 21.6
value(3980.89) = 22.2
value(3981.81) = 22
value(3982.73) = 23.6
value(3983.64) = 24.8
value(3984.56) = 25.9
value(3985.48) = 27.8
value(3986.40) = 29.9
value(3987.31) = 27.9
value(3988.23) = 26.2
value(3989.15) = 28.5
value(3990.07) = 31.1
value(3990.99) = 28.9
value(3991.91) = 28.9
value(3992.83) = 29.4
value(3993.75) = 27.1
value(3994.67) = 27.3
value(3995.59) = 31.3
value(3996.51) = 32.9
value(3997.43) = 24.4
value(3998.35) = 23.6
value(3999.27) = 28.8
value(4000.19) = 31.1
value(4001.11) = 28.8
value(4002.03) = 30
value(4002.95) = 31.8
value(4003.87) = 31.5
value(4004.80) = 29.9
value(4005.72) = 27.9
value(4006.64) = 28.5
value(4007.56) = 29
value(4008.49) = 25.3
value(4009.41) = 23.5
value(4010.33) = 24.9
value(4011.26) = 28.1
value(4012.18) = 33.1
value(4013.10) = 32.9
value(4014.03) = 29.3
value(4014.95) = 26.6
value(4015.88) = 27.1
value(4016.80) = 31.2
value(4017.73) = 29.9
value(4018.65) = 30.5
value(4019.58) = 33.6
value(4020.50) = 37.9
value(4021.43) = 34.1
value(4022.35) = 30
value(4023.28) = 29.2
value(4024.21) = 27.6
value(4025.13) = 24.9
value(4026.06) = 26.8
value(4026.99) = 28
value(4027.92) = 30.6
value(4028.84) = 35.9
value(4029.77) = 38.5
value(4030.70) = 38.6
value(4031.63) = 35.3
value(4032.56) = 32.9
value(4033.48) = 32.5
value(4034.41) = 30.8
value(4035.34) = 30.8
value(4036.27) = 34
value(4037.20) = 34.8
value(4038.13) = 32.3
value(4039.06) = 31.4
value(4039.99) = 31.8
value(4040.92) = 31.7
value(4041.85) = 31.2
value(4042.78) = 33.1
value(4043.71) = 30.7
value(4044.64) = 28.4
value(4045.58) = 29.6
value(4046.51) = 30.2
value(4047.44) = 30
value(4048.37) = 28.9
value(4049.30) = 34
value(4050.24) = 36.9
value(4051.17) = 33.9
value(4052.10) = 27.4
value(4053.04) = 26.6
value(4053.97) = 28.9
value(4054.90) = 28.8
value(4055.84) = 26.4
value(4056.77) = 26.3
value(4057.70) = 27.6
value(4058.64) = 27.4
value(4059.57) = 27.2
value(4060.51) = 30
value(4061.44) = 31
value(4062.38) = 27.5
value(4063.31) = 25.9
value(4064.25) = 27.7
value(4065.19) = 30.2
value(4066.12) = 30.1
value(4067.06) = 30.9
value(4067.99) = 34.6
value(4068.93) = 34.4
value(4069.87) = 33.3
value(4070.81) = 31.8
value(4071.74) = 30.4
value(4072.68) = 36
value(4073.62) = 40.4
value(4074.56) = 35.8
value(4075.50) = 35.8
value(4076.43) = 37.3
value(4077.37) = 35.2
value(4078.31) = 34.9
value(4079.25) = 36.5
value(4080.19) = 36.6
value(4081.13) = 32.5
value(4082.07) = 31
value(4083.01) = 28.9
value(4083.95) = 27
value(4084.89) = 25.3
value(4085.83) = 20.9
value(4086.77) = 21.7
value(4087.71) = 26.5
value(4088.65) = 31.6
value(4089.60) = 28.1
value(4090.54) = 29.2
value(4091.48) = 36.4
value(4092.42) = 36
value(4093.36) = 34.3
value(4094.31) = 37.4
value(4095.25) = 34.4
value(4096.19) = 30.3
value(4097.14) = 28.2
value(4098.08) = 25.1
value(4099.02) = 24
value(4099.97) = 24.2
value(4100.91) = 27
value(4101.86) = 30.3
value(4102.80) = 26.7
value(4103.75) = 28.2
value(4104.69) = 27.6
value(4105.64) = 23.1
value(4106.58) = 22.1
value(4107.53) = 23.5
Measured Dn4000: 1.28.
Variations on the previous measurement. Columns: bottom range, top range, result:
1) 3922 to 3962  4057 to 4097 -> 1.46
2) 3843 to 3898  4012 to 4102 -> 1.28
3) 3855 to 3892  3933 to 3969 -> 0.88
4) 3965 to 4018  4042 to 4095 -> 1.24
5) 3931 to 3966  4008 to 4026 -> 1.37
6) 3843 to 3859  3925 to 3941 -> 0.79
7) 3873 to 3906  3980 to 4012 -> 1.07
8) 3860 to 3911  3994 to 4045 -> 1.17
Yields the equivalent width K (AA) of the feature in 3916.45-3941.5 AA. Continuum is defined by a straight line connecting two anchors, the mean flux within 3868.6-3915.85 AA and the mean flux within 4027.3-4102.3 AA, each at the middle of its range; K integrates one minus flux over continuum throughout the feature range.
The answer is 6.32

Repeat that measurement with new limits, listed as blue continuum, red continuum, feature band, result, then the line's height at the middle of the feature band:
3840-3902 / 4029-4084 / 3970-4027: 6.0 AA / 30.3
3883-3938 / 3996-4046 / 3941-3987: 8.3 AA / 28.3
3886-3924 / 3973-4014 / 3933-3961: 4.9 AA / 27.8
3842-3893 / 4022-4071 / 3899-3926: -1.7 AA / 27.4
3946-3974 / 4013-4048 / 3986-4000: -0.8 AA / 27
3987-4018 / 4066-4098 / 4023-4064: -0.2 AA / 30.5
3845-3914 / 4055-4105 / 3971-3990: 3.8 AA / 29.1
